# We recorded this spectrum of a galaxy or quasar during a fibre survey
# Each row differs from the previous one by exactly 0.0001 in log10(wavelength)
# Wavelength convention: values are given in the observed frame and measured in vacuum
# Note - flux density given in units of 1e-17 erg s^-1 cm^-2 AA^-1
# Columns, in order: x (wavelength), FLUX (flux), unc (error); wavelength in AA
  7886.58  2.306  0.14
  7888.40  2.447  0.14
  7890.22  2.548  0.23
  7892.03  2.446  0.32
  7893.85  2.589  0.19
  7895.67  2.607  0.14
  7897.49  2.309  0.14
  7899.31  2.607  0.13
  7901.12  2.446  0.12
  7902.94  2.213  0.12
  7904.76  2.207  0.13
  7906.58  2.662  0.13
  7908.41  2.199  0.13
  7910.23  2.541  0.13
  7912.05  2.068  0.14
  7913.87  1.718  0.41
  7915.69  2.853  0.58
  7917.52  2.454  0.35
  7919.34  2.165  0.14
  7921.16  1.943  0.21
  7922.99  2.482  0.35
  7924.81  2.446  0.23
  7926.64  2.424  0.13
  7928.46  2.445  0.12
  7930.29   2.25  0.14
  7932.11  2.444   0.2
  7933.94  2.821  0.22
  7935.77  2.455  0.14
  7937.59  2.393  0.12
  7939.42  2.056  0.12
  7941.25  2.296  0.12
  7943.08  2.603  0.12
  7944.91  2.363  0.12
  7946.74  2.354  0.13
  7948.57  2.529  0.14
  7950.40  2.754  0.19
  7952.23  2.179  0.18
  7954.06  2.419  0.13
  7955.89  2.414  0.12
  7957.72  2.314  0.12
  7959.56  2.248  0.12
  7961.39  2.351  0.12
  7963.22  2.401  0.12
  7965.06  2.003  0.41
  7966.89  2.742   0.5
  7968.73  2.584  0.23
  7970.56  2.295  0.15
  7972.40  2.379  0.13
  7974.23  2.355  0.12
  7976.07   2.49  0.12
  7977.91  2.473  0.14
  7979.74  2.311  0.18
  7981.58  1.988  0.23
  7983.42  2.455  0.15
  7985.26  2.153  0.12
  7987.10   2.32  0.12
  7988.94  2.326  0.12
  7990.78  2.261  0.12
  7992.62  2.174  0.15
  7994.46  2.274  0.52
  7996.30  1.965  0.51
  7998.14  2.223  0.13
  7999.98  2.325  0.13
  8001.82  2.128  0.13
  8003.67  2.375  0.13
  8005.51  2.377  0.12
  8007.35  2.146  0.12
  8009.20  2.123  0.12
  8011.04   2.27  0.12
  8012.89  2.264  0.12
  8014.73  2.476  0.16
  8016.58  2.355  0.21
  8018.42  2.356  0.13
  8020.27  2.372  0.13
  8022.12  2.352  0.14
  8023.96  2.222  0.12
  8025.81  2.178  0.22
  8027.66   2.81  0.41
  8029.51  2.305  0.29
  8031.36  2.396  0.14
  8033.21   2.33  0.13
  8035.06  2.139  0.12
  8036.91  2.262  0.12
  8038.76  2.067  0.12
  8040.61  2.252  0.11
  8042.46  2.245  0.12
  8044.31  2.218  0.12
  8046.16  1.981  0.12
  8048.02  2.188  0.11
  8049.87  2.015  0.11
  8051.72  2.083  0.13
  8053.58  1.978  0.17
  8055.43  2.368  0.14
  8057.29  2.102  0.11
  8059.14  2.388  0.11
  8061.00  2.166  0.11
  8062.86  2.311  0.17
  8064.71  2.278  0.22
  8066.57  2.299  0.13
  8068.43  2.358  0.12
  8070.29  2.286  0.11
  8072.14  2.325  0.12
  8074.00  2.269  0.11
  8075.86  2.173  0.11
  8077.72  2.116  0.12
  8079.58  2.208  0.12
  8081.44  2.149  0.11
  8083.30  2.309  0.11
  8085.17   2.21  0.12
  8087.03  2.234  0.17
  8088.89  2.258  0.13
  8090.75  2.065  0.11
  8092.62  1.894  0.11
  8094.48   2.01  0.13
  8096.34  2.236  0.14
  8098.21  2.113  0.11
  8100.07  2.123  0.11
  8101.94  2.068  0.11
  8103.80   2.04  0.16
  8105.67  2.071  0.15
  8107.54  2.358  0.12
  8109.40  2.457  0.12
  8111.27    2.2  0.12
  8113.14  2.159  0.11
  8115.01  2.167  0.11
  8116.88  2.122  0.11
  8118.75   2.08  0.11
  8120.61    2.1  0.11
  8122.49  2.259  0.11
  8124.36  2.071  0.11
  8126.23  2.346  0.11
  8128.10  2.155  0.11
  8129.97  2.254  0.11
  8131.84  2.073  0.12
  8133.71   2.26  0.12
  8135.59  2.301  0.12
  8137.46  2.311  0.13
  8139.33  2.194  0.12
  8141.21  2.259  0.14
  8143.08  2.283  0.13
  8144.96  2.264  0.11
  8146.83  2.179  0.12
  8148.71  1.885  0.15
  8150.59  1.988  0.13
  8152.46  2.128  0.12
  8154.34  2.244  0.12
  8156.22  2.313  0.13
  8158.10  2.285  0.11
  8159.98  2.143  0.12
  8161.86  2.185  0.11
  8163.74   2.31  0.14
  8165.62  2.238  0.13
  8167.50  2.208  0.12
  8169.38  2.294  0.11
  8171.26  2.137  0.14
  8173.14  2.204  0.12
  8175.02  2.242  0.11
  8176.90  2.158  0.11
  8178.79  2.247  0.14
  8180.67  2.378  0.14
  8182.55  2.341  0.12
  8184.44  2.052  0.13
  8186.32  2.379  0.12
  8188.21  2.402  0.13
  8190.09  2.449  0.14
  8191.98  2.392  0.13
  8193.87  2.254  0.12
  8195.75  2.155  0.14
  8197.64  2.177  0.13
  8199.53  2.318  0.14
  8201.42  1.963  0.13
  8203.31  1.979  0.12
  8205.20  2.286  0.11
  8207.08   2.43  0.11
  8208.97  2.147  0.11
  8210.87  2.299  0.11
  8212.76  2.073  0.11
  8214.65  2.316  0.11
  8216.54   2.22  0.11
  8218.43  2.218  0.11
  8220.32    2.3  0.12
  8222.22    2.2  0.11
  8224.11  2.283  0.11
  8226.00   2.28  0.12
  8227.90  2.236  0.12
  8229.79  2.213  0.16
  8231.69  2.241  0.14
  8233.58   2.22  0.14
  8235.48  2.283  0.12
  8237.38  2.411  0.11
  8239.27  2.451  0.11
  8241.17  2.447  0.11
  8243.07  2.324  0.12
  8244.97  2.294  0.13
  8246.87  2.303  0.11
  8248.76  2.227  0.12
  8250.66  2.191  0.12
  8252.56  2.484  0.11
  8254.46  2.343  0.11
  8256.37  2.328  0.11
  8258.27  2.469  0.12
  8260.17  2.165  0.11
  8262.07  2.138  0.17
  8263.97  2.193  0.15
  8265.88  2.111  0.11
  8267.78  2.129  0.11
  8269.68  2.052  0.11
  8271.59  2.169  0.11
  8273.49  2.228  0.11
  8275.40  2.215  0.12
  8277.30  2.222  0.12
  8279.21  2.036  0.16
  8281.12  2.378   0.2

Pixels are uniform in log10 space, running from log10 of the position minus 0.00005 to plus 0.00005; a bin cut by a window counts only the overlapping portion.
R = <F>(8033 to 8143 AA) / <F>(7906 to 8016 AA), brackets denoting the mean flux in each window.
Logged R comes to 0.94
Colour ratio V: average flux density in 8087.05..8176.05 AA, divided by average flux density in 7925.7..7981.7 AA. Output 0.9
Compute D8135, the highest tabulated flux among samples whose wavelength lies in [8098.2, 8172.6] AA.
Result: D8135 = 2.457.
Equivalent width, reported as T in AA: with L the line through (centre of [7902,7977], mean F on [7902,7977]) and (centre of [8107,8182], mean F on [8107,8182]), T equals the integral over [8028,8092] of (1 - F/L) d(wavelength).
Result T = 1.6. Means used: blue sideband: 2.37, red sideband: 2.21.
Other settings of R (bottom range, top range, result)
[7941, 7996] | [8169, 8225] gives 0.95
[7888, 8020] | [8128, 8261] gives 0.96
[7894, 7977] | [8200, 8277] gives 0.94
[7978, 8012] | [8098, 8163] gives 0.98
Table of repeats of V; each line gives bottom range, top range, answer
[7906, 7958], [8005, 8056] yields 0.95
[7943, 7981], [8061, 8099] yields 0.92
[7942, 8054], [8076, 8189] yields 0.95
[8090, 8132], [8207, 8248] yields 1.06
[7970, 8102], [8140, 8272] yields 1.00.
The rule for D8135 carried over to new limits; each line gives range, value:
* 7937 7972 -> 2.754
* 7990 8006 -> 2.377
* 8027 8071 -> 2.81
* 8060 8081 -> 2.358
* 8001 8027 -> 2.476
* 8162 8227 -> 2.449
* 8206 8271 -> 2.484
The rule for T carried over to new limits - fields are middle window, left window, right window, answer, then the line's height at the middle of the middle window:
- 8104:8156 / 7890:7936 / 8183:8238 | 2.2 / 2.29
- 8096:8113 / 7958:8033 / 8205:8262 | 0.9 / 2.3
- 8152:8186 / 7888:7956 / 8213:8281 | 0.8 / 2.29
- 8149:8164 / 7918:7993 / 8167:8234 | 0.5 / 2.26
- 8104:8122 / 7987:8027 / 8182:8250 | 0.6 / 2.27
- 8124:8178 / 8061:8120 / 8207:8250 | 0.5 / 2.23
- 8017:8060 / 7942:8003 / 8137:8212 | 1.1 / 2.3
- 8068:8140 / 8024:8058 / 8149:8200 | 1.3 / 2.23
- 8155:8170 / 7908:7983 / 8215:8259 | 0.5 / 2.32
